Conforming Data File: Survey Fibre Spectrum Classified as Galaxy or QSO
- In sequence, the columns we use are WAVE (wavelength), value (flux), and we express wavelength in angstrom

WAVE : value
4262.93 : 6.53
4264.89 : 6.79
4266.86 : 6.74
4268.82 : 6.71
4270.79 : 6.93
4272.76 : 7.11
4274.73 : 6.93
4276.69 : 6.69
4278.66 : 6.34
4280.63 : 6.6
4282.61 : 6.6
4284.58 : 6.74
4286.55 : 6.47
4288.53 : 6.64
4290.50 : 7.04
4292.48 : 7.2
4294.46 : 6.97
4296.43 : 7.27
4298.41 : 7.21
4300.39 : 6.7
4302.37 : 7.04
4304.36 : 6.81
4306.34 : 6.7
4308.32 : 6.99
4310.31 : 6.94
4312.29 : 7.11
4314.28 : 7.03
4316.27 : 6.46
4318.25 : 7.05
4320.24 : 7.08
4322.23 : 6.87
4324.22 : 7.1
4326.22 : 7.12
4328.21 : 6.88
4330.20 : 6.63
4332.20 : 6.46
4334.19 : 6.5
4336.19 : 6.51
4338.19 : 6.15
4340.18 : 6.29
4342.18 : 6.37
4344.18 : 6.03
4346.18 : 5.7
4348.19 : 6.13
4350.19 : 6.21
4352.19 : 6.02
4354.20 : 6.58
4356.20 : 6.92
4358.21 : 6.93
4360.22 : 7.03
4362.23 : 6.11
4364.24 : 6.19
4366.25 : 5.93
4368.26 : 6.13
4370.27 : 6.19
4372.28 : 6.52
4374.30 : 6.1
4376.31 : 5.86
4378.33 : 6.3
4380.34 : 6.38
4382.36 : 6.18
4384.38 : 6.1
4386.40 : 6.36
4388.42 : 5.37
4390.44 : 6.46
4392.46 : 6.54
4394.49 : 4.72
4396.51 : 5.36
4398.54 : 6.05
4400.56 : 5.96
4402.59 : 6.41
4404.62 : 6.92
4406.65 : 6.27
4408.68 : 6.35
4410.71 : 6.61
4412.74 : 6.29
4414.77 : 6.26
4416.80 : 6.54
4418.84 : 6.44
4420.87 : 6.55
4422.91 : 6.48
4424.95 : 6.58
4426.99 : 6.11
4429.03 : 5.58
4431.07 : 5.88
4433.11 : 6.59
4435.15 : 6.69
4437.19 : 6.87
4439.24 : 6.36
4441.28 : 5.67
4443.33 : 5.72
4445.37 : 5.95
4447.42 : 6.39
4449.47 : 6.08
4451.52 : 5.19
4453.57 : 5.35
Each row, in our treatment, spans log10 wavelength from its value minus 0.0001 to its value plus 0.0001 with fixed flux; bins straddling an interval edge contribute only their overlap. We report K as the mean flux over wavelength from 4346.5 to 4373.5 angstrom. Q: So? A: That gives 6.35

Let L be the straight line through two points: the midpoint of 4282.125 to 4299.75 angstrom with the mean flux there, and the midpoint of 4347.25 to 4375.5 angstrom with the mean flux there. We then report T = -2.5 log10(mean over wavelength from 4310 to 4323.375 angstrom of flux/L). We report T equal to -0.04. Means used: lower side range 6.91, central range 6.94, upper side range 6.35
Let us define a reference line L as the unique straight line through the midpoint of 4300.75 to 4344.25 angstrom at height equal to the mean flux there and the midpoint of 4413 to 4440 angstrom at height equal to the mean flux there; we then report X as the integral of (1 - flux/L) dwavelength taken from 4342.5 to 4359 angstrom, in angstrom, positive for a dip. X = 0.8 angstrom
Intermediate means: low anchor 6.75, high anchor 6.38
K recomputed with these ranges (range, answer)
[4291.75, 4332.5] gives 6.94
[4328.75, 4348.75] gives 6.29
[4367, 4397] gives 6.05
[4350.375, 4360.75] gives 6.64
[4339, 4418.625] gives 6.22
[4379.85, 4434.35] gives 6.2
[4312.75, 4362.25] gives 6.58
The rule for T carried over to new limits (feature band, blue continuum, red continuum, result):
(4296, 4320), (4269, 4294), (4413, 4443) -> -0.04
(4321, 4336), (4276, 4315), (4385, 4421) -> -0.02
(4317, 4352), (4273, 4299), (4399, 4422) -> 0.02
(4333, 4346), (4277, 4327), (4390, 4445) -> 0.07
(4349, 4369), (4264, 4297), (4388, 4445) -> 0.01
